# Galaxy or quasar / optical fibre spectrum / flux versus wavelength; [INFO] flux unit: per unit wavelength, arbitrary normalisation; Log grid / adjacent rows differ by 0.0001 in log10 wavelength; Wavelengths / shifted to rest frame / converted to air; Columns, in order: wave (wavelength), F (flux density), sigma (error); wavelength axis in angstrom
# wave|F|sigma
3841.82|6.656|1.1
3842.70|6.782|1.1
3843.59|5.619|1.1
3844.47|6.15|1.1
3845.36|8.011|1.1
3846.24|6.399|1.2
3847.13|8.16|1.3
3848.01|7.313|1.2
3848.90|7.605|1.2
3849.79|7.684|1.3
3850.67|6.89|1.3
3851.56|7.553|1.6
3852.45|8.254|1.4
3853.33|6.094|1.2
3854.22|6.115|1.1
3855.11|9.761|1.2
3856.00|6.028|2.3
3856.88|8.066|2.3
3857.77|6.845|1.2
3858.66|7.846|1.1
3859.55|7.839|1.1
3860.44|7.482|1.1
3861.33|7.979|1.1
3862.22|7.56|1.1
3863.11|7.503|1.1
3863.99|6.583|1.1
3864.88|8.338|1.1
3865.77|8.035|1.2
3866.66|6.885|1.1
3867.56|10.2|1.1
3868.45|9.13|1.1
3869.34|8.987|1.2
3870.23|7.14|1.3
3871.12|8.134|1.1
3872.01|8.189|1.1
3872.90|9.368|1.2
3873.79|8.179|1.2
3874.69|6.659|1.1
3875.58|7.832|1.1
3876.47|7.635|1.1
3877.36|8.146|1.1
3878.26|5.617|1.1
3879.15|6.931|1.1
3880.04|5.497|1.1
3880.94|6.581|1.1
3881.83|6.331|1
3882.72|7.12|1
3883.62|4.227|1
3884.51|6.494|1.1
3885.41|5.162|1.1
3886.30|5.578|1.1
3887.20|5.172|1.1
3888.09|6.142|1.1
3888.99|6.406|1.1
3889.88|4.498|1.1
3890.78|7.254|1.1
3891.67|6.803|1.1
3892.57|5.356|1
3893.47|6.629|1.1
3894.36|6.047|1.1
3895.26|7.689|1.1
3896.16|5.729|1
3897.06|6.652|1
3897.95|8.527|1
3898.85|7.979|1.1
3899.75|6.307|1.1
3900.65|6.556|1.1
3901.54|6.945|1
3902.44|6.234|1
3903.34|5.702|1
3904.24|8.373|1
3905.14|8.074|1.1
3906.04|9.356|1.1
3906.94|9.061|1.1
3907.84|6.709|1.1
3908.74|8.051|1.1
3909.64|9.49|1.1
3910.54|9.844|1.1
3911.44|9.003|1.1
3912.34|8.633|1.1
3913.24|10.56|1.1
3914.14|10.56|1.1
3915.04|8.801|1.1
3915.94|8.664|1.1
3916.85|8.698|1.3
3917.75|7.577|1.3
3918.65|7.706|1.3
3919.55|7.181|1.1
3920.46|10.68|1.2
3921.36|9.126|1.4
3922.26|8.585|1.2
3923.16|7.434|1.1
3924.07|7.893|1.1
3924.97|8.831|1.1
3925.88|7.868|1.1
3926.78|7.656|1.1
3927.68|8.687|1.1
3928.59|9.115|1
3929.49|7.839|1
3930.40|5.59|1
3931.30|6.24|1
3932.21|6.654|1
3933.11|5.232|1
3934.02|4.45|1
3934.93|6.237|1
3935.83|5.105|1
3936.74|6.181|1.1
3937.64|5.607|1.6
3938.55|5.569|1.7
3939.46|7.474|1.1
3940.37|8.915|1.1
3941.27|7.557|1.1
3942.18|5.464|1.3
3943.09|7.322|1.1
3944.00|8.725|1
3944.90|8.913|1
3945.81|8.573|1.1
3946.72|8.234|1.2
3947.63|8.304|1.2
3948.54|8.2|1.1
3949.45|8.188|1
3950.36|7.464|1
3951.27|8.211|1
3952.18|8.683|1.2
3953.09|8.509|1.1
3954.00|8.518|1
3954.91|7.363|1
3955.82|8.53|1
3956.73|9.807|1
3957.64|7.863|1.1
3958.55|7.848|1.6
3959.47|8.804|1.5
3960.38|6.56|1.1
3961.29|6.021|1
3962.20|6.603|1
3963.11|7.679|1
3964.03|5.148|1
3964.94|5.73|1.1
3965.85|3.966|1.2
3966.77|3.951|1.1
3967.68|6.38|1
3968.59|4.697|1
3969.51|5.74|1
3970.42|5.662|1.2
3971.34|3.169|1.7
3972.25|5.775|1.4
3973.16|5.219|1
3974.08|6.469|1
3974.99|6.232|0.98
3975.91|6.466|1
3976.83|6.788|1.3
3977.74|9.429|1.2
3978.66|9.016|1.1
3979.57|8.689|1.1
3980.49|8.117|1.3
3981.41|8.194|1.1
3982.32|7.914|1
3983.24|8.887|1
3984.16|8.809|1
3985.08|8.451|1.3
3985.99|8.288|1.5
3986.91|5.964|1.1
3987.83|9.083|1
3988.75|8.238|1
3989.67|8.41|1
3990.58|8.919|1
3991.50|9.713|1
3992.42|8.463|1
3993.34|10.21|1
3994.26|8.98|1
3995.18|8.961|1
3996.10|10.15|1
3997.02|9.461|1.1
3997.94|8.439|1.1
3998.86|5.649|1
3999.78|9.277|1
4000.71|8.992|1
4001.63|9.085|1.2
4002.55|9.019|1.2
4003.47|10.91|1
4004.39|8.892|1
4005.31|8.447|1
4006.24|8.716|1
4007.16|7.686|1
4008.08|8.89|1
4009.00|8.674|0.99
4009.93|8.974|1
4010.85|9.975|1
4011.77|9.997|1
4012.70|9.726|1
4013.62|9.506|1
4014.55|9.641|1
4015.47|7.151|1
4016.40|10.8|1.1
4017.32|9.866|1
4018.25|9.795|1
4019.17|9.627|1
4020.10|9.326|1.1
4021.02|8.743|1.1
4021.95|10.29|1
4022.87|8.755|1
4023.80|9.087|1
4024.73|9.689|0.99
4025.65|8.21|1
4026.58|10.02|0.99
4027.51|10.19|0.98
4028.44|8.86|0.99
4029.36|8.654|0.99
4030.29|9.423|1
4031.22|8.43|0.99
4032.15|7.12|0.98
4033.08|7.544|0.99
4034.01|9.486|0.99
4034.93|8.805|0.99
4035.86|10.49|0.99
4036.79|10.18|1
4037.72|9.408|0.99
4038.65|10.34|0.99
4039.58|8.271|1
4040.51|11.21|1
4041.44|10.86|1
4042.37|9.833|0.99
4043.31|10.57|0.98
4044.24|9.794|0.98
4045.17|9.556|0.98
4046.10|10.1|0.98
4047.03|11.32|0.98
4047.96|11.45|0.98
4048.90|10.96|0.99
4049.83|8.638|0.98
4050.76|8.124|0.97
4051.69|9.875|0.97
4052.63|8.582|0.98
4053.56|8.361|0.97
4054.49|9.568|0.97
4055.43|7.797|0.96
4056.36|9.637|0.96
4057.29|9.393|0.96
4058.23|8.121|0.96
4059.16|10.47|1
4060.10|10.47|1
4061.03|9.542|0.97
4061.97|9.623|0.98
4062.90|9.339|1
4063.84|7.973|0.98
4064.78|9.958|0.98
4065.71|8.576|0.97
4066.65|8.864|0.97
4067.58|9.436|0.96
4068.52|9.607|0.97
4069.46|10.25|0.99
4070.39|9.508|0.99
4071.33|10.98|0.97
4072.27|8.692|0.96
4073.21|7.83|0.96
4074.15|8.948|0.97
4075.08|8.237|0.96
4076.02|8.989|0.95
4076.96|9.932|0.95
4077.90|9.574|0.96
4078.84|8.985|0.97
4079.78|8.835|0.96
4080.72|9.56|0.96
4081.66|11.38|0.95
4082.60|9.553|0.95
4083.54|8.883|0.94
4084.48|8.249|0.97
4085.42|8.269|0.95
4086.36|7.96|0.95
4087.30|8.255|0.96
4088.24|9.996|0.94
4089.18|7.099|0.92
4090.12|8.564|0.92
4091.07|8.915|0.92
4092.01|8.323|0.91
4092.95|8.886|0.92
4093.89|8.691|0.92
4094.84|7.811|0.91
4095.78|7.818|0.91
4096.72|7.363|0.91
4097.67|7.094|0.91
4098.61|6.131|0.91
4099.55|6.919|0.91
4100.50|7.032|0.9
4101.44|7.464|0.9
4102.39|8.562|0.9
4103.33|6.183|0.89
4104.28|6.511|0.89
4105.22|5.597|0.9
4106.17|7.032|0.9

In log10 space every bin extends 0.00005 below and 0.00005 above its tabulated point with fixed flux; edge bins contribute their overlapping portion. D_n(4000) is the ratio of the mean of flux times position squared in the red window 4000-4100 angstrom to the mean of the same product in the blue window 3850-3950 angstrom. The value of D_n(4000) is 1.33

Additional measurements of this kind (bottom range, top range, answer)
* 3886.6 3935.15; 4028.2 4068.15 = 1.34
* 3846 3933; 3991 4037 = 1.29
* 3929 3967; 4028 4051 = 1.41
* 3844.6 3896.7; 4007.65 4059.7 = 1.44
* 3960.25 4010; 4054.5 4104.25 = 1.19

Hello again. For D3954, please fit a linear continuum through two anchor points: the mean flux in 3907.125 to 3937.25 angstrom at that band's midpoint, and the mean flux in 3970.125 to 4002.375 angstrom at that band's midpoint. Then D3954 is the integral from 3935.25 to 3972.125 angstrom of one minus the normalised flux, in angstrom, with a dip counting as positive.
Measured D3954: 4.4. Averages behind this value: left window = 7.91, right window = 8.01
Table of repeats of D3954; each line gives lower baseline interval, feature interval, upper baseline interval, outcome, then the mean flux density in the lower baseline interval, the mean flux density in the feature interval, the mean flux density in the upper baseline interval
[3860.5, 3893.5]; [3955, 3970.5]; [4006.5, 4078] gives 3.1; 7.04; 6.57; 9.38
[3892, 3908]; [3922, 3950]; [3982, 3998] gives 1.7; 7.11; 7.3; 8.76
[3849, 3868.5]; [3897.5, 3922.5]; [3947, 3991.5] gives -2.7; 7.64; 8.32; 7.34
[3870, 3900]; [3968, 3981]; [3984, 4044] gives 2.9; 6.7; 6.54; 9.14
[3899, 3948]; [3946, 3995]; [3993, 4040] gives 5.6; 7.74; 7.5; 9.15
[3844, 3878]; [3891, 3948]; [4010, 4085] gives 4.3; 7.69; 7.61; 9.41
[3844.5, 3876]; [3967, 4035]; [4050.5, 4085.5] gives 2.4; 7.71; 8.44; 9.23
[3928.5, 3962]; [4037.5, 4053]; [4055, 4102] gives -2.8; 7.38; 9.95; 8.79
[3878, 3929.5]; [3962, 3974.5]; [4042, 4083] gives 4.3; 7.46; 5.41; 9.47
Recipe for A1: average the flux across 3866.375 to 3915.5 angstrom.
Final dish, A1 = 7.37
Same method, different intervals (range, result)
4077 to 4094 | 8.92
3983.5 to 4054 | 9.22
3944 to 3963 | 8.07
